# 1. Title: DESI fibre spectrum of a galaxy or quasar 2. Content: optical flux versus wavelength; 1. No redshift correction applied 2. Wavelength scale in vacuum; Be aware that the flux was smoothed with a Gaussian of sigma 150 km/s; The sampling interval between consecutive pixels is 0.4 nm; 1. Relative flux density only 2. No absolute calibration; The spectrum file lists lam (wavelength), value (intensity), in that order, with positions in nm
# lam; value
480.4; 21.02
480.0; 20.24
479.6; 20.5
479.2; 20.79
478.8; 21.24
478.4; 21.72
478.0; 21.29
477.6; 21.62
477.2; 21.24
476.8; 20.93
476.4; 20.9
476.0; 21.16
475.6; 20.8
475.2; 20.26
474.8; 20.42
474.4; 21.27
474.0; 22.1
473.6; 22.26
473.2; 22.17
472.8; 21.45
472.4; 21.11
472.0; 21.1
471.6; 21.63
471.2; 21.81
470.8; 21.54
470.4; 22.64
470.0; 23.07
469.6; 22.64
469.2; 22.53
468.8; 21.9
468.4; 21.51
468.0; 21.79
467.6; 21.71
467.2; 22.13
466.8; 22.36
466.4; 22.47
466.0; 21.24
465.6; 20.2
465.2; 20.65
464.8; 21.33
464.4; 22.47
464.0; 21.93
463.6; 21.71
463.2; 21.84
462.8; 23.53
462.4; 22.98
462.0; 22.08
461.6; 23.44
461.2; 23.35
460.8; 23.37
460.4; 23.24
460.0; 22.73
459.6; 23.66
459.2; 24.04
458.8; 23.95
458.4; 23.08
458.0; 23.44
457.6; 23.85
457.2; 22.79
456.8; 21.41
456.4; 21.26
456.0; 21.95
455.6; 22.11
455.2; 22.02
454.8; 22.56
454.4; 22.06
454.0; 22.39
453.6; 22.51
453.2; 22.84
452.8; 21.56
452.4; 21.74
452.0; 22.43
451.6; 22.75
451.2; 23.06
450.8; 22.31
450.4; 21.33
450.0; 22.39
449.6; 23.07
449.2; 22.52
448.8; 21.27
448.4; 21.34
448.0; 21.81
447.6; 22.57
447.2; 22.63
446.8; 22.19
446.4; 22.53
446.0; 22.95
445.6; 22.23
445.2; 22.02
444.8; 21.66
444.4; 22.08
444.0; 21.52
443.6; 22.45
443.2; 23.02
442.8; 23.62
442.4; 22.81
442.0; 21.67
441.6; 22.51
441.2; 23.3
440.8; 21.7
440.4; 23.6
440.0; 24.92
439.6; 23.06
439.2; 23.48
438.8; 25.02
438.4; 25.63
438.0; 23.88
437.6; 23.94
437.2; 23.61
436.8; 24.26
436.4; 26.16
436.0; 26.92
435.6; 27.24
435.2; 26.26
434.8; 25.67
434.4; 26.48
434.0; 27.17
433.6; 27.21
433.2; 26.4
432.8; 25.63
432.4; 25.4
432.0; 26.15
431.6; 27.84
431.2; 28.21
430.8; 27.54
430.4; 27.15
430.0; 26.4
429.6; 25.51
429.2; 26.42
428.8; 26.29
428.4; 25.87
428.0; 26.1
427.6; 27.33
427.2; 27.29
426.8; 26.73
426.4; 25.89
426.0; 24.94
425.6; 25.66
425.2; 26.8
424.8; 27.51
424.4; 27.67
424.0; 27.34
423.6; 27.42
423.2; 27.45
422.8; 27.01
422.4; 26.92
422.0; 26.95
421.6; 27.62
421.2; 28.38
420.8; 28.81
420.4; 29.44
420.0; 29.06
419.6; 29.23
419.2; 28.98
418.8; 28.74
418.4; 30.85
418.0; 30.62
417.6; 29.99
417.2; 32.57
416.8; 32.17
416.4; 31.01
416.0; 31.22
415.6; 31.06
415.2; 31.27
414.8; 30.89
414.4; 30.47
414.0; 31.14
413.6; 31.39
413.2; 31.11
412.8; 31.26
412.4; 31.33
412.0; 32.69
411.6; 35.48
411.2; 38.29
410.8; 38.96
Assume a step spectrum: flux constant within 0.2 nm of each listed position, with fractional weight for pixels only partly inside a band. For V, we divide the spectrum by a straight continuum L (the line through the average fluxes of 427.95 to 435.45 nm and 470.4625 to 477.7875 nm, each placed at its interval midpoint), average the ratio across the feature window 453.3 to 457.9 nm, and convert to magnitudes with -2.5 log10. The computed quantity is 0.062 mag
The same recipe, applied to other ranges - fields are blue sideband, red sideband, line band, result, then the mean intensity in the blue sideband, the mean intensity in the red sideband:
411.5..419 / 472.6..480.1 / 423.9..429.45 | 0.11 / 31.3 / 21.2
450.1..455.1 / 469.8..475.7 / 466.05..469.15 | -0.01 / 22.3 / 21.6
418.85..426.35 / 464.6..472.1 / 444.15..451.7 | 0.10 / 27.6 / 21.8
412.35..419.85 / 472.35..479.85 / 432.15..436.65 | 0.06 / 30.8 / 21.2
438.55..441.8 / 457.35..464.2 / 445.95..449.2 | 0.06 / 23.5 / 23.1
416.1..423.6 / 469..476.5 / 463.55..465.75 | 0.07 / 29.2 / 21.6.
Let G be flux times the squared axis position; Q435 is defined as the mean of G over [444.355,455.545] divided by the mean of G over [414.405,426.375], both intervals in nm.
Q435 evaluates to 0.88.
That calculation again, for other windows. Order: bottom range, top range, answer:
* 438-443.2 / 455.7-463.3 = 1.07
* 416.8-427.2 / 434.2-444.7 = 0.92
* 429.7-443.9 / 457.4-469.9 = 1.01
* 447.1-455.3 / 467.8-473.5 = 1.07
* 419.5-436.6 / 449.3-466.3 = 0.95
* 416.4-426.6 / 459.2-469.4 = 0.95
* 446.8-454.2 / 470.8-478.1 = 1.06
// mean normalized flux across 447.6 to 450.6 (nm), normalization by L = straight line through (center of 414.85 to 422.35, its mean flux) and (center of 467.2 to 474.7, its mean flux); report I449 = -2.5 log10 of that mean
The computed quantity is 0.148 mag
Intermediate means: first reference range 29.8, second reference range 21.9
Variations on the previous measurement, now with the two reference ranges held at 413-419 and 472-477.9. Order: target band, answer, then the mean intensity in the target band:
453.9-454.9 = 0.108 mag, 22.3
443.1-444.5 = 0.186 mag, 22.2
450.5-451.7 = 0.118 mag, 22.6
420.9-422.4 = 0.091 mag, 27.6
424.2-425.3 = 0.082 mag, 27.4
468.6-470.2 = -0.018 mag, 22.5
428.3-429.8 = 0.110 mag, 26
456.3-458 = 0.077 mag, 22.5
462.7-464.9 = 0.047 mag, 22.1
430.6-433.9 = 0.058 mag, 26.8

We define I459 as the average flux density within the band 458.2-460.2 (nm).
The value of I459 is 23.5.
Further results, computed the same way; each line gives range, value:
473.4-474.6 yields 21.9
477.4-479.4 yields 21.3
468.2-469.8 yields 22.1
